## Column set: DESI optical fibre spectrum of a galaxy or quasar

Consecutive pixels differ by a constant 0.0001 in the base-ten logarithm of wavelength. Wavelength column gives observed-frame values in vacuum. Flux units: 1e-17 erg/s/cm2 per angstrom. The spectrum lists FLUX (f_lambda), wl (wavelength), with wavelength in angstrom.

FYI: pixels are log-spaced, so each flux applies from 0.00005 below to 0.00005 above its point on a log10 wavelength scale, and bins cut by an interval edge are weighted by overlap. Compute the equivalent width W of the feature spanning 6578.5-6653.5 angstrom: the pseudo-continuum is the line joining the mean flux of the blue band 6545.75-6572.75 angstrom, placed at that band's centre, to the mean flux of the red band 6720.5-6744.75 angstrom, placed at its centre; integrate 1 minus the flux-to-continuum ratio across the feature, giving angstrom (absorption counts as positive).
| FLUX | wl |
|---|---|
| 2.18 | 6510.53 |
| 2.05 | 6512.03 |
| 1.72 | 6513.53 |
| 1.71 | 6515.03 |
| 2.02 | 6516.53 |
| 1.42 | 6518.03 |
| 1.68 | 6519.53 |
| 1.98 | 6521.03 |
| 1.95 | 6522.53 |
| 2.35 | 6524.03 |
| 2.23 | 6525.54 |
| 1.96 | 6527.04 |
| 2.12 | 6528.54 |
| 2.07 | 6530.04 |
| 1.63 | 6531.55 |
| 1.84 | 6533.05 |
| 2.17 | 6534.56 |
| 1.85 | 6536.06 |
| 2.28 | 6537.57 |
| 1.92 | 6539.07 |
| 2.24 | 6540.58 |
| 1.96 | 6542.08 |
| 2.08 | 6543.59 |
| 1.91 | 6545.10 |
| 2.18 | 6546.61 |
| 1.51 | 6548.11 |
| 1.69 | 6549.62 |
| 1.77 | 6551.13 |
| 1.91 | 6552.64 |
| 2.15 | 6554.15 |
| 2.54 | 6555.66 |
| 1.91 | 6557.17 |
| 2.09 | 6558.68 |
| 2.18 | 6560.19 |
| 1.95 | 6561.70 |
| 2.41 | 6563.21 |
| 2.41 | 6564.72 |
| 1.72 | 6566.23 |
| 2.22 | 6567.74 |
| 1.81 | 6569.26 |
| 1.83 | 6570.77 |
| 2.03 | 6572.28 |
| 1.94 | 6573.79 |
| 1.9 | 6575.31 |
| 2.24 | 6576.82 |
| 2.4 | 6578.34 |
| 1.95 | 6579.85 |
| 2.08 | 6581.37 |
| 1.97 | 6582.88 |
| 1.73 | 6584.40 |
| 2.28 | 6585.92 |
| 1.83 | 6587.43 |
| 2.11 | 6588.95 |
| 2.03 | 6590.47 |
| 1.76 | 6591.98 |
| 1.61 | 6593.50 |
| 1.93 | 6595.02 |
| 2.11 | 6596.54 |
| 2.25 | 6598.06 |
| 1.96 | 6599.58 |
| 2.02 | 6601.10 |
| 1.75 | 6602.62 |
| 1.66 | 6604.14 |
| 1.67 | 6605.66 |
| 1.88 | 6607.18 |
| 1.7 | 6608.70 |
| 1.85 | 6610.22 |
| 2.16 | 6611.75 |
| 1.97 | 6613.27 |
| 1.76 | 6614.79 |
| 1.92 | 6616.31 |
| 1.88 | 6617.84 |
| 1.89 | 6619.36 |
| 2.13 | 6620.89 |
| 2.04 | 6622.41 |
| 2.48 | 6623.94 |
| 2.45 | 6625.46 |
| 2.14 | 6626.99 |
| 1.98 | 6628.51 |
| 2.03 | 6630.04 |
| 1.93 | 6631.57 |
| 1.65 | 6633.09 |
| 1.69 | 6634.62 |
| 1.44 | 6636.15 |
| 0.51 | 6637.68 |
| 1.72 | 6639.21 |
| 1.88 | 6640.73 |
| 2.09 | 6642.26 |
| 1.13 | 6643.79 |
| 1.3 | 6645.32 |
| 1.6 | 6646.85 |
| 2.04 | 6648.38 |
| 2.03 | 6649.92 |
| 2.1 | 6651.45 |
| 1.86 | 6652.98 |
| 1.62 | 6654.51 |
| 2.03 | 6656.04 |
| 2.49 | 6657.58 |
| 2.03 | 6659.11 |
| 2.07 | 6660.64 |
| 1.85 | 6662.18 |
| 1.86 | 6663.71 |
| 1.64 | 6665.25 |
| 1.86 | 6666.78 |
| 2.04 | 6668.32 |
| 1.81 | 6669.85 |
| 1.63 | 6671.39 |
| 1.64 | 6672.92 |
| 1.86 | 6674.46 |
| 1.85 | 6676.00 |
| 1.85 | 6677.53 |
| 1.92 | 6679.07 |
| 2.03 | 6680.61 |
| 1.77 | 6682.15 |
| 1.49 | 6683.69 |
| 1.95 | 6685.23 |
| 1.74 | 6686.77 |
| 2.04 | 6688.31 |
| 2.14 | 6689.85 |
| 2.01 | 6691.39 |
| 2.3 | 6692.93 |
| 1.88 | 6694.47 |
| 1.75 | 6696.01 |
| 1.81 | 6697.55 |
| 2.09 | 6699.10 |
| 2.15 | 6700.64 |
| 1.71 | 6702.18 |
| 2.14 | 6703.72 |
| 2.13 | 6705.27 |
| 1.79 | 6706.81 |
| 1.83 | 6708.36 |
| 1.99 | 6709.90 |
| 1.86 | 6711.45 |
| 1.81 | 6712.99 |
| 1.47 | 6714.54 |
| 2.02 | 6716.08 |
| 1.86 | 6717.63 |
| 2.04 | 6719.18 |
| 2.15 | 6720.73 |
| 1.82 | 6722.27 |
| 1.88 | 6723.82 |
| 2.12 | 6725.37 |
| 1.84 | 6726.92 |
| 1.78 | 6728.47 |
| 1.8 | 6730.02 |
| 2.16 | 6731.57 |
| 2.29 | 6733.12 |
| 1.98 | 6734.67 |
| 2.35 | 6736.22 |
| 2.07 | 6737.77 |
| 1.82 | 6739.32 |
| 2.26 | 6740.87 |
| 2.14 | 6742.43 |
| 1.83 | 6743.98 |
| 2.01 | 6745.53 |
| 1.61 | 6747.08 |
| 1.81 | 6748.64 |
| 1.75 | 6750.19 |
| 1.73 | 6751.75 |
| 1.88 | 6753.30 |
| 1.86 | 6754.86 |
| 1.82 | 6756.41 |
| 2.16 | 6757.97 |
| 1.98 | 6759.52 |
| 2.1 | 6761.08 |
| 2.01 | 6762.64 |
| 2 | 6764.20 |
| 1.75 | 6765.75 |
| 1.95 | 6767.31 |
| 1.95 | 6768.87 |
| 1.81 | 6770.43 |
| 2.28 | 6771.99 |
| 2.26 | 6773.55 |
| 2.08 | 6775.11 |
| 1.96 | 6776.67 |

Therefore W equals 5.07 angstrom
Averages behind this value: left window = 2.02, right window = 2.02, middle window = 1.88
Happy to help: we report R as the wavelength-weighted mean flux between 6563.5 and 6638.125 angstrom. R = 1.94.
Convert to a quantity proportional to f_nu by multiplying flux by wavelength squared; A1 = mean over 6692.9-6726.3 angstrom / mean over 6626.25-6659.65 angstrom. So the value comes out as 1.1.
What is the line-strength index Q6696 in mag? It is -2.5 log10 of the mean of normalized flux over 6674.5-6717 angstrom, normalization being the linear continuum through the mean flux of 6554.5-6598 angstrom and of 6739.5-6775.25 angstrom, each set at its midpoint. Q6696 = 0.04 mag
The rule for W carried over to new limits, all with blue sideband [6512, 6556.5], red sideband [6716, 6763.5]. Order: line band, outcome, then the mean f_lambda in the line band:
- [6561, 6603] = -1.03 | 2.01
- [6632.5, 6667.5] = 3.60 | 1.76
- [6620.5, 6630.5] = -1.13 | 2.19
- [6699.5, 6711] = 0.00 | 1.96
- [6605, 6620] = 0.71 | 1.87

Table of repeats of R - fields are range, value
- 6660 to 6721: 1.89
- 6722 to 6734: 1.97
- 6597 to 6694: 1.87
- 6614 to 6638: 1.89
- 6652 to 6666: 1.94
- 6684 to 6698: 1.95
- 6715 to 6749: 1.98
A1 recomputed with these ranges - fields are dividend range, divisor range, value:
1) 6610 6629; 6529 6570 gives 1.04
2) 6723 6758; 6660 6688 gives 1.09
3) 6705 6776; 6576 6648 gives 1.08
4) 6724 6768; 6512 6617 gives 1.05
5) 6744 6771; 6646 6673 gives 1.02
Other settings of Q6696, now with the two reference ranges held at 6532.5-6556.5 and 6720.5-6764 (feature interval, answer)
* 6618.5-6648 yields 0.11 mag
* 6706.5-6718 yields 0.08 mag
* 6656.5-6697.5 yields 0.04 mag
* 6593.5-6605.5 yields 0.04 mag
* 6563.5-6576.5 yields -0.01 mag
